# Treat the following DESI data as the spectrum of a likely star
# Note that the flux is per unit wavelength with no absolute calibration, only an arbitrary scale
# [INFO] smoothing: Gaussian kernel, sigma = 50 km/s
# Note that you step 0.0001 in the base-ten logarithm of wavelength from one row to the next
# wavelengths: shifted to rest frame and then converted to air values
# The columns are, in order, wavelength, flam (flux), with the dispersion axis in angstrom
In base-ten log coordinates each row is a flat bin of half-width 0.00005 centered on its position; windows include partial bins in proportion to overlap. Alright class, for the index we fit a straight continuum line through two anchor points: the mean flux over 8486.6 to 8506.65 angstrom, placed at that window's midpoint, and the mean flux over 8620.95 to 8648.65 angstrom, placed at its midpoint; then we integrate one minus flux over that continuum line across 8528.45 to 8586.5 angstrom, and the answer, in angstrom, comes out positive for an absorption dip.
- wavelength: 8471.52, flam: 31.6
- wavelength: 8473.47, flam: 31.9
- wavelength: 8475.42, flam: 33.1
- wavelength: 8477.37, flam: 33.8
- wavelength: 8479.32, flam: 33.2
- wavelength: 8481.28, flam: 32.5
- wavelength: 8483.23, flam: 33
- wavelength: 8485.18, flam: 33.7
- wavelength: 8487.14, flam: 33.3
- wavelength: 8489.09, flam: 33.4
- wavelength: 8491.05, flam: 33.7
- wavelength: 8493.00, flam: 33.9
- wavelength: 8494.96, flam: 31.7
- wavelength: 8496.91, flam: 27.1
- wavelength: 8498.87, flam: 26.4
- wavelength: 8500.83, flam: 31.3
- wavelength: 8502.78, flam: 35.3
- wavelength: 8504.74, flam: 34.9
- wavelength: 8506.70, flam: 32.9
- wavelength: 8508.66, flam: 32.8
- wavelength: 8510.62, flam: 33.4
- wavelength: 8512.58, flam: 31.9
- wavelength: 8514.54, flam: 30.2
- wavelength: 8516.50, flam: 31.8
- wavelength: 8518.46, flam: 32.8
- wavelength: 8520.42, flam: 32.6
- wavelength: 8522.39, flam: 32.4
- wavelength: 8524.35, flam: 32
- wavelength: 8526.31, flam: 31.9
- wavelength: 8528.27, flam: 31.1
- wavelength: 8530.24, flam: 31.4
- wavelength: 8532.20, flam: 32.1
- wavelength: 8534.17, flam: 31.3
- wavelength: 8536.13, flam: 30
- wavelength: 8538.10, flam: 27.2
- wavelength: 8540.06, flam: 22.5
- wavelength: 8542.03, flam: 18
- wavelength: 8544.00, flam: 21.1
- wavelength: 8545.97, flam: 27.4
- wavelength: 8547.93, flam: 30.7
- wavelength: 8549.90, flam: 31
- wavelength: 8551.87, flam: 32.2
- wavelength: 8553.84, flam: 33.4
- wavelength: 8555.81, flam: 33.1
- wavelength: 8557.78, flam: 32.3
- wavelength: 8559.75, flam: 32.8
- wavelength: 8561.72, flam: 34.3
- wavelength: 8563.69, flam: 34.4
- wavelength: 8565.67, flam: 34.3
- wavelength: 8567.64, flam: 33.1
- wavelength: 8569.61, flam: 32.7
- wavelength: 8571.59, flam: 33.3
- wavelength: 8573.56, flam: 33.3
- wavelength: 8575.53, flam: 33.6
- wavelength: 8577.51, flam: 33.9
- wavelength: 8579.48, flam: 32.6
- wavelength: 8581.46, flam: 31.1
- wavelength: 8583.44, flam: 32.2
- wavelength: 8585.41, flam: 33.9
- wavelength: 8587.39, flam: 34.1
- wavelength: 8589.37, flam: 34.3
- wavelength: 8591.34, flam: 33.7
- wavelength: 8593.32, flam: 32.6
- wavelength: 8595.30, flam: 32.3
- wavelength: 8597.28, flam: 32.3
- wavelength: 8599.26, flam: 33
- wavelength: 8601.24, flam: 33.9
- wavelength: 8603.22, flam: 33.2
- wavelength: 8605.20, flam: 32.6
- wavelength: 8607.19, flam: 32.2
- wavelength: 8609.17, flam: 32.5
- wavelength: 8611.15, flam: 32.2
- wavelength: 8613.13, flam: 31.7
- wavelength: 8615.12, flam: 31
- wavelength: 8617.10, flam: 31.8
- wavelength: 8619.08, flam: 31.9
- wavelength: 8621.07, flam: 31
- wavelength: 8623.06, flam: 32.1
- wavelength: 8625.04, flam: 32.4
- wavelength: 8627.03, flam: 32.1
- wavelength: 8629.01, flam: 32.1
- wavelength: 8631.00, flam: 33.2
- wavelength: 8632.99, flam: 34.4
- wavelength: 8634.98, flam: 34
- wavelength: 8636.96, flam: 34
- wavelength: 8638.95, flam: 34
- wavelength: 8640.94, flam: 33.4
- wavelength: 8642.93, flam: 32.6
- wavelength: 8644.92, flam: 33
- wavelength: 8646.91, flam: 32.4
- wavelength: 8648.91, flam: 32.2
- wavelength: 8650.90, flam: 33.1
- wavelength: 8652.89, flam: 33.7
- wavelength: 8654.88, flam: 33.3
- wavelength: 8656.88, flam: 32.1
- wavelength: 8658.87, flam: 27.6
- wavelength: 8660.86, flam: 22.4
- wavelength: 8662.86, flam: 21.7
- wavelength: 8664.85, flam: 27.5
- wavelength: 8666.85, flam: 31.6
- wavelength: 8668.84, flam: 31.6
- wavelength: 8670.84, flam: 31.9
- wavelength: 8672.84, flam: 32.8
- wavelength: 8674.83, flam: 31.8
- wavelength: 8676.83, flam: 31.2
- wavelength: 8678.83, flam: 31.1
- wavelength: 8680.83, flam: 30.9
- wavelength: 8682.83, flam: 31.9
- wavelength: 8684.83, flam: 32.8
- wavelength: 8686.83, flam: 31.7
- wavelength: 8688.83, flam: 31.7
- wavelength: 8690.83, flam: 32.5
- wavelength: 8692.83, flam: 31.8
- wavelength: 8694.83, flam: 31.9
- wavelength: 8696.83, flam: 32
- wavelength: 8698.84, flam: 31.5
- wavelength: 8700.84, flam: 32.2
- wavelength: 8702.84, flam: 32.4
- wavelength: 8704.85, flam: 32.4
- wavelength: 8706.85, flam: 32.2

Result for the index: 2.6 angstrom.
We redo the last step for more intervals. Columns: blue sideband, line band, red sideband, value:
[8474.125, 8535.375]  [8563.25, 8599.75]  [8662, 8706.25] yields -1.53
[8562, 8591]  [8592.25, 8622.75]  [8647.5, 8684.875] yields 0.11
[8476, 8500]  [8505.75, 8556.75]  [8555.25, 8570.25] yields 4.02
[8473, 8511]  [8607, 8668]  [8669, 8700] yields 0.82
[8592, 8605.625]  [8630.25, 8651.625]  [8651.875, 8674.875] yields -1.70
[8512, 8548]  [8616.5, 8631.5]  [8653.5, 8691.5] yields -0.99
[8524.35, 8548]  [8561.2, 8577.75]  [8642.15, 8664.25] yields -2.89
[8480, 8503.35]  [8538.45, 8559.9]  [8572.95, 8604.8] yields 2.83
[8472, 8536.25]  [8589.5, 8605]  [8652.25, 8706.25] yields -0.74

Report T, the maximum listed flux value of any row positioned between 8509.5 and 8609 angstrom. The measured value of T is 34.4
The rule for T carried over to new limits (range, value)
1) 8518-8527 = 32.8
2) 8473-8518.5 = 35.3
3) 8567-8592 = 34.3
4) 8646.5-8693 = 33.7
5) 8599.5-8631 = 33.9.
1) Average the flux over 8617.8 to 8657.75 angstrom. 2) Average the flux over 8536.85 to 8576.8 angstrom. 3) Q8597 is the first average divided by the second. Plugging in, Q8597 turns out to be 1.07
